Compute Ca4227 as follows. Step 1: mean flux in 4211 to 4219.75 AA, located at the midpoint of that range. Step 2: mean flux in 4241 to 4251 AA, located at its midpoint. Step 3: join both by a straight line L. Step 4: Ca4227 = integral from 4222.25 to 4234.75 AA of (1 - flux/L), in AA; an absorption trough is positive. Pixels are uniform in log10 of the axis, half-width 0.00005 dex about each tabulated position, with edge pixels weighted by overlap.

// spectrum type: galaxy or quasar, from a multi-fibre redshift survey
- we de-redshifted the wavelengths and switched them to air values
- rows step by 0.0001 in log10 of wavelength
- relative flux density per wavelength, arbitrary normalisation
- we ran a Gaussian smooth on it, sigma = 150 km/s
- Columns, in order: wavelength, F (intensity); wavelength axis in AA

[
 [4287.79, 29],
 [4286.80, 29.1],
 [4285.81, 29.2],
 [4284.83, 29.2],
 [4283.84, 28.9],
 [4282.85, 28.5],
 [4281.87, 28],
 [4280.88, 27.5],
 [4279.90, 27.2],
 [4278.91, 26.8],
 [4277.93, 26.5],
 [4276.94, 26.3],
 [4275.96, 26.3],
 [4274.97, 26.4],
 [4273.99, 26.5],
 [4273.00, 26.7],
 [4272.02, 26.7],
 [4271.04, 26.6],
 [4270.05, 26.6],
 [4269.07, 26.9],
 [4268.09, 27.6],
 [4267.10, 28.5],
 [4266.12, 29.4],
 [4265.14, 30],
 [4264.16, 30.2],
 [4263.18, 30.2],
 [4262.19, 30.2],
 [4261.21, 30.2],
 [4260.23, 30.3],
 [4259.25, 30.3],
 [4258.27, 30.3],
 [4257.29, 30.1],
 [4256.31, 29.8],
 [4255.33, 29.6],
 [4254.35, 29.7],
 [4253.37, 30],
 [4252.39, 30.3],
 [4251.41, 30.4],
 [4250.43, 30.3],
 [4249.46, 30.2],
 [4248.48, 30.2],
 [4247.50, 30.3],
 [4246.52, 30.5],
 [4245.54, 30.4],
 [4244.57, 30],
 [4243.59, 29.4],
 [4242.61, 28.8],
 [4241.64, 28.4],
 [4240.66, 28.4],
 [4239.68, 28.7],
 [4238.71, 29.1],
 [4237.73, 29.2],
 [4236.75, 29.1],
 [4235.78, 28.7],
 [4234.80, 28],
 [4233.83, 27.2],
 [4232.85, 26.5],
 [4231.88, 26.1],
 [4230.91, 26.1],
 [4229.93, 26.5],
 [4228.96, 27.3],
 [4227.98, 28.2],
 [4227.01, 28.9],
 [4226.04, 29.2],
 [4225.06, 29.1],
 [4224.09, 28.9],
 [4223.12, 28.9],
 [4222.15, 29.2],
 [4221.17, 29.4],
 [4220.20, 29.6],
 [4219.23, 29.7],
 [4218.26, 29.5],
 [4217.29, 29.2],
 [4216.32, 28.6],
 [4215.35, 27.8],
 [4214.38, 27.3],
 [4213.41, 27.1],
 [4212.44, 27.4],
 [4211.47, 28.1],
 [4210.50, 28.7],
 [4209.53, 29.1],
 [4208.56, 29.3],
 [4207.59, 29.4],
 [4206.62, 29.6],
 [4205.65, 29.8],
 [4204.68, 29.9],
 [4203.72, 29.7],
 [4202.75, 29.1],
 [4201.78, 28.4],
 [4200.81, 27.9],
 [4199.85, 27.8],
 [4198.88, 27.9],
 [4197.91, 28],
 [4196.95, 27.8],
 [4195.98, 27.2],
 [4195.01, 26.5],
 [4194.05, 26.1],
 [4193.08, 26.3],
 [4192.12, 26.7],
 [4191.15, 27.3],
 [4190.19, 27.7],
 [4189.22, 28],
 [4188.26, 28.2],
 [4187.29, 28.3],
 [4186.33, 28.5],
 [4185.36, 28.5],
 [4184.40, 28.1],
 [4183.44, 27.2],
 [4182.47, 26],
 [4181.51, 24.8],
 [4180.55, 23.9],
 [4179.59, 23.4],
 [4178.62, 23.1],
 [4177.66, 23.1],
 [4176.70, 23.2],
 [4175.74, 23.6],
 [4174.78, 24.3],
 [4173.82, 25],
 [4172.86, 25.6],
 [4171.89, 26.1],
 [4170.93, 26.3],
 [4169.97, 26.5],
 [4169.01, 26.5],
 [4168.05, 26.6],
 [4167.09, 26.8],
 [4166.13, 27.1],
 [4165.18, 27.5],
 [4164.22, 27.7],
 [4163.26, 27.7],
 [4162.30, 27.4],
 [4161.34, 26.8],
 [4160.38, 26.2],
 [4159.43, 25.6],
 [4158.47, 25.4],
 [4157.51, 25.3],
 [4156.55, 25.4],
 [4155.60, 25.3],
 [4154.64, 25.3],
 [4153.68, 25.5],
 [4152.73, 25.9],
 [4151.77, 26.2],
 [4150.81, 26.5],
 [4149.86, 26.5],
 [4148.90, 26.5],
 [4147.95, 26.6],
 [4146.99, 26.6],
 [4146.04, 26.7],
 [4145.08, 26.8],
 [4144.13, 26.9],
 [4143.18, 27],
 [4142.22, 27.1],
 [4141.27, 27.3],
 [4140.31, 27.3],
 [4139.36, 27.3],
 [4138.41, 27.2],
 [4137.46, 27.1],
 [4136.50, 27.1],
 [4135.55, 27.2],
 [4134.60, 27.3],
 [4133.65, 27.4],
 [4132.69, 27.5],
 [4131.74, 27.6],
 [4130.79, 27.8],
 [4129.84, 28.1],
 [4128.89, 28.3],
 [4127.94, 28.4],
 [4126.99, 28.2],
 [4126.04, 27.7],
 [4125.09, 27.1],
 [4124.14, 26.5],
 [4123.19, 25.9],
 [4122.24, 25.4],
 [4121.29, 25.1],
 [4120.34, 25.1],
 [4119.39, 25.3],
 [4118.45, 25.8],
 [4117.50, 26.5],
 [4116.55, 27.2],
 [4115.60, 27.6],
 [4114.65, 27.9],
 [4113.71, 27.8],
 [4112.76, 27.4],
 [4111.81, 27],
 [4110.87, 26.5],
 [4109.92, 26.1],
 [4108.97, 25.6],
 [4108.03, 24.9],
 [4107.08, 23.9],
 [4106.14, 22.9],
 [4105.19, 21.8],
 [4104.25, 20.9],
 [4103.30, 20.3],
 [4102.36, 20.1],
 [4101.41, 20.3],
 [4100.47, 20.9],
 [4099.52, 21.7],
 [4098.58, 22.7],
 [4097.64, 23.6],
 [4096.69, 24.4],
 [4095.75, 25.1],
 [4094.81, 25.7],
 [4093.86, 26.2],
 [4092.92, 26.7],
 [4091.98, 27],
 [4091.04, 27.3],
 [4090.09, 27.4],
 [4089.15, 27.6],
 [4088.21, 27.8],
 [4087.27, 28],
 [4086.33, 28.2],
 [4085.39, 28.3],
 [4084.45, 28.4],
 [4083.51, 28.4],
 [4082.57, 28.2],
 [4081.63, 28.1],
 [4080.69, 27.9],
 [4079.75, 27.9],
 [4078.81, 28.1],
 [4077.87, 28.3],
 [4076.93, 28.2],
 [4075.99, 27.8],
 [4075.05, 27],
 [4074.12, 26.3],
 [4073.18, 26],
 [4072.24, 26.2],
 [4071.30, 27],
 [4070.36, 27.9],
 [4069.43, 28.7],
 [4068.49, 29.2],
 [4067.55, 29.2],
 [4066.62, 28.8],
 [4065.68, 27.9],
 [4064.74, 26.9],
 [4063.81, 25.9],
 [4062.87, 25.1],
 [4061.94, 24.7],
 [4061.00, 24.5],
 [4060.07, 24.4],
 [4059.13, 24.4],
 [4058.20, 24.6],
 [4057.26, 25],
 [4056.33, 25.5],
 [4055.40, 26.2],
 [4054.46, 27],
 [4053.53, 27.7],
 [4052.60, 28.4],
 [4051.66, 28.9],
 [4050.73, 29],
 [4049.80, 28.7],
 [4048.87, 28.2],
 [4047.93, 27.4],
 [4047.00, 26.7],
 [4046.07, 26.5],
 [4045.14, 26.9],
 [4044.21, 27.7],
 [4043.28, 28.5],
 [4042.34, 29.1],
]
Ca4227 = 0.5 AA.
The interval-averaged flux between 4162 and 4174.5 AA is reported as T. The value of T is 26.6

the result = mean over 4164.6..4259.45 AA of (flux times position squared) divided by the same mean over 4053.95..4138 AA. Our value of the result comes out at 1.1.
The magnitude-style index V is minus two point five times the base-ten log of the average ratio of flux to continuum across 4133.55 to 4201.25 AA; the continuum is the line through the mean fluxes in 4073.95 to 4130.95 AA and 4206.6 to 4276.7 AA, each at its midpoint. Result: 0.03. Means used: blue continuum 26.1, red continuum 28.8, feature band 26.5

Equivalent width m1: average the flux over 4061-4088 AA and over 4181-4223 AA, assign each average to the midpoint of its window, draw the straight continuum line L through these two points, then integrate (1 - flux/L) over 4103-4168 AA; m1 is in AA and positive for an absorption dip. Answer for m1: 3.4 AA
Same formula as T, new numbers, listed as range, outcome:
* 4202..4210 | 29.4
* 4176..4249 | 28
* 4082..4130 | 25.8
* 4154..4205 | 26.6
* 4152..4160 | 25.5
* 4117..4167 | 26.7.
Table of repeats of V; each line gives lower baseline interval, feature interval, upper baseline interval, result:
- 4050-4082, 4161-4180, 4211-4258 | 0.10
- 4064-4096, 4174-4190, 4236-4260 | 0.12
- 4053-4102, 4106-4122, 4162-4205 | 0.02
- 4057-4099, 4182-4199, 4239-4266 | 0.05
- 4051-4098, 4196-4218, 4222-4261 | 0.00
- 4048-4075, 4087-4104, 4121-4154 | 0.10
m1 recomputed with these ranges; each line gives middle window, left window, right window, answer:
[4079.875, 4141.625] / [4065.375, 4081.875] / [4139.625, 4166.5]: 2.4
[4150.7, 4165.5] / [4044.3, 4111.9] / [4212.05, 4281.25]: 0.6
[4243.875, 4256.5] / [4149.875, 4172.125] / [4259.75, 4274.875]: -0.9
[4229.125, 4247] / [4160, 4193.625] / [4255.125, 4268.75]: 0.2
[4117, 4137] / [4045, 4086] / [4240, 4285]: 0.6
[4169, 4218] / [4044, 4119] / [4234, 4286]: 1.3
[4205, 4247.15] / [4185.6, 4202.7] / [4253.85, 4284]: -1.1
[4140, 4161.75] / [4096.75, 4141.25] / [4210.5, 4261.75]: 0.2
